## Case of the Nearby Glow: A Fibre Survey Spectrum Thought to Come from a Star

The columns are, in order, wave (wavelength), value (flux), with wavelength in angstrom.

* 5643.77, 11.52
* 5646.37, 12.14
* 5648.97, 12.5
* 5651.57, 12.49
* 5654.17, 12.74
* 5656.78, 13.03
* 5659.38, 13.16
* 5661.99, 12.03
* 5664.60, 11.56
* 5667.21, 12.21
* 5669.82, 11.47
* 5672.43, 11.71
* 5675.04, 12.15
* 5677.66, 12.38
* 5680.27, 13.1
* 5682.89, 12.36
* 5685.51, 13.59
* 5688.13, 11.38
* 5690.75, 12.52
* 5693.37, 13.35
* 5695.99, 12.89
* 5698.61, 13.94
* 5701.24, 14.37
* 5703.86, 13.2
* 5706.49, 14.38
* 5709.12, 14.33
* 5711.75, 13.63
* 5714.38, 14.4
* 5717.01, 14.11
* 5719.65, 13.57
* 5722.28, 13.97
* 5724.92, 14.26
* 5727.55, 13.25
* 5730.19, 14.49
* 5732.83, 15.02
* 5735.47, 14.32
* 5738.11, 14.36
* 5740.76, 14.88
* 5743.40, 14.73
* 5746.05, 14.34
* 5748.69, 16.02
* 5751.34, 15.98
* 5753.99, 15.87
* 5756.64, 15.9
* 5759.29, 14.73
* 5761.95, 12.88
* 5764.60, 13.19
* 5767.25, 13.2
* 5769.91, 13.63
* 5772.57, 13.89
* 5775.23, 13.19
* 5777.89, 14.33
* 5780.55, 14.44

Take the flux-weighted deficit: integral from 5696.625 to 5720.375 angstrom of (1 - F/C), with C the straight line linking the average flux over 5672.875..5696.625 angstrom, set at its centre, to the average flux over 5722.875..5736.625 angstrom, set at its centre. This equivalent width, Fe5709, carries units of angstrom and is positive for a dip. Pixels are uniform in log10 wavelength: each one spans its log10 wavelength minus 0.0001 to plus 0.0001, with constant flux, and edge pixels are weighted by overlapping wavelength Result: -0.9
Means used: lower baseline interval 12.6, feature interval 14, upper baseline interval 14.3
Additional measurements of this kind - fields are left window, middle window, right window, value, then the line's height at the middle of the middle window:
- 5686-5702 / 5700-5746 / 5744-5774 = -1.7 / 13.7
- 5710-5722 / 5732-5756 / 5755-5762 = -0.9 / 14.5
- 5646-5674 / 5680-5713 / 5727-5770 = -0.2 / 13.2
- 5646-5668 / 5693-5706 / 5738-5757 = 0.2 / 13.8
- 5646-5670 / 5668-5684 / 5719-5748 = 0.8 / 12.9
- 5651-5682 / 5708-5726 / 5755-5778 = -1.3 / 13.1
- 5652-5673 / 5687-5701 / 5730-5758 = 0.4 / 13.4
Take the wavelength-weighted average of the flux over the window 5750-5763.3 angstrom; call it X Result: 15.1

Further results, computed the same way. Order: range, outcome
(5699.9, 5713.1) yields 14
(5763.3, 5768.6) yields 13.2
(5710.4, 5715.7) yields 14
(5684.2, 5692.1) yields 12.5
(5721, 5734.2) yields 14.2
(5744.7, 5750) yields 15.2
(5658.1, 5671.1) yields 12.1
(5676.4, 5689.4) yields 12.6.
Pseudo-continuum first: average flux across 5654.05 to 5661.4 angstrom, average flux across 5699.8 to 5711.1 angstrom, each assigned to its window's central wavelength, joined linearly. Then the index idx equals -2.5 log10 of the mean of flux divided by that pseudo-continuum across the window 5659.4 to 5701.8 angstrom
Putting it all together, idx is 0.076 mag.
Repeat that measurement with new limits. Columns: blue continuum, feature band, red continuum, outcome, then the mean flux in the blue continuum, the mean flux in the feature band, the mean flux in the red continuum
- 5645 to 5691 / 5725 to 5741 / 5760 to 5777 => -0.104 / 12.4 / 14.3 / 13.4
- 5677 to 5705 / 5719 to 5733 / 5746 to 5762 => 0.020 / 13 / 14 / 15.3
